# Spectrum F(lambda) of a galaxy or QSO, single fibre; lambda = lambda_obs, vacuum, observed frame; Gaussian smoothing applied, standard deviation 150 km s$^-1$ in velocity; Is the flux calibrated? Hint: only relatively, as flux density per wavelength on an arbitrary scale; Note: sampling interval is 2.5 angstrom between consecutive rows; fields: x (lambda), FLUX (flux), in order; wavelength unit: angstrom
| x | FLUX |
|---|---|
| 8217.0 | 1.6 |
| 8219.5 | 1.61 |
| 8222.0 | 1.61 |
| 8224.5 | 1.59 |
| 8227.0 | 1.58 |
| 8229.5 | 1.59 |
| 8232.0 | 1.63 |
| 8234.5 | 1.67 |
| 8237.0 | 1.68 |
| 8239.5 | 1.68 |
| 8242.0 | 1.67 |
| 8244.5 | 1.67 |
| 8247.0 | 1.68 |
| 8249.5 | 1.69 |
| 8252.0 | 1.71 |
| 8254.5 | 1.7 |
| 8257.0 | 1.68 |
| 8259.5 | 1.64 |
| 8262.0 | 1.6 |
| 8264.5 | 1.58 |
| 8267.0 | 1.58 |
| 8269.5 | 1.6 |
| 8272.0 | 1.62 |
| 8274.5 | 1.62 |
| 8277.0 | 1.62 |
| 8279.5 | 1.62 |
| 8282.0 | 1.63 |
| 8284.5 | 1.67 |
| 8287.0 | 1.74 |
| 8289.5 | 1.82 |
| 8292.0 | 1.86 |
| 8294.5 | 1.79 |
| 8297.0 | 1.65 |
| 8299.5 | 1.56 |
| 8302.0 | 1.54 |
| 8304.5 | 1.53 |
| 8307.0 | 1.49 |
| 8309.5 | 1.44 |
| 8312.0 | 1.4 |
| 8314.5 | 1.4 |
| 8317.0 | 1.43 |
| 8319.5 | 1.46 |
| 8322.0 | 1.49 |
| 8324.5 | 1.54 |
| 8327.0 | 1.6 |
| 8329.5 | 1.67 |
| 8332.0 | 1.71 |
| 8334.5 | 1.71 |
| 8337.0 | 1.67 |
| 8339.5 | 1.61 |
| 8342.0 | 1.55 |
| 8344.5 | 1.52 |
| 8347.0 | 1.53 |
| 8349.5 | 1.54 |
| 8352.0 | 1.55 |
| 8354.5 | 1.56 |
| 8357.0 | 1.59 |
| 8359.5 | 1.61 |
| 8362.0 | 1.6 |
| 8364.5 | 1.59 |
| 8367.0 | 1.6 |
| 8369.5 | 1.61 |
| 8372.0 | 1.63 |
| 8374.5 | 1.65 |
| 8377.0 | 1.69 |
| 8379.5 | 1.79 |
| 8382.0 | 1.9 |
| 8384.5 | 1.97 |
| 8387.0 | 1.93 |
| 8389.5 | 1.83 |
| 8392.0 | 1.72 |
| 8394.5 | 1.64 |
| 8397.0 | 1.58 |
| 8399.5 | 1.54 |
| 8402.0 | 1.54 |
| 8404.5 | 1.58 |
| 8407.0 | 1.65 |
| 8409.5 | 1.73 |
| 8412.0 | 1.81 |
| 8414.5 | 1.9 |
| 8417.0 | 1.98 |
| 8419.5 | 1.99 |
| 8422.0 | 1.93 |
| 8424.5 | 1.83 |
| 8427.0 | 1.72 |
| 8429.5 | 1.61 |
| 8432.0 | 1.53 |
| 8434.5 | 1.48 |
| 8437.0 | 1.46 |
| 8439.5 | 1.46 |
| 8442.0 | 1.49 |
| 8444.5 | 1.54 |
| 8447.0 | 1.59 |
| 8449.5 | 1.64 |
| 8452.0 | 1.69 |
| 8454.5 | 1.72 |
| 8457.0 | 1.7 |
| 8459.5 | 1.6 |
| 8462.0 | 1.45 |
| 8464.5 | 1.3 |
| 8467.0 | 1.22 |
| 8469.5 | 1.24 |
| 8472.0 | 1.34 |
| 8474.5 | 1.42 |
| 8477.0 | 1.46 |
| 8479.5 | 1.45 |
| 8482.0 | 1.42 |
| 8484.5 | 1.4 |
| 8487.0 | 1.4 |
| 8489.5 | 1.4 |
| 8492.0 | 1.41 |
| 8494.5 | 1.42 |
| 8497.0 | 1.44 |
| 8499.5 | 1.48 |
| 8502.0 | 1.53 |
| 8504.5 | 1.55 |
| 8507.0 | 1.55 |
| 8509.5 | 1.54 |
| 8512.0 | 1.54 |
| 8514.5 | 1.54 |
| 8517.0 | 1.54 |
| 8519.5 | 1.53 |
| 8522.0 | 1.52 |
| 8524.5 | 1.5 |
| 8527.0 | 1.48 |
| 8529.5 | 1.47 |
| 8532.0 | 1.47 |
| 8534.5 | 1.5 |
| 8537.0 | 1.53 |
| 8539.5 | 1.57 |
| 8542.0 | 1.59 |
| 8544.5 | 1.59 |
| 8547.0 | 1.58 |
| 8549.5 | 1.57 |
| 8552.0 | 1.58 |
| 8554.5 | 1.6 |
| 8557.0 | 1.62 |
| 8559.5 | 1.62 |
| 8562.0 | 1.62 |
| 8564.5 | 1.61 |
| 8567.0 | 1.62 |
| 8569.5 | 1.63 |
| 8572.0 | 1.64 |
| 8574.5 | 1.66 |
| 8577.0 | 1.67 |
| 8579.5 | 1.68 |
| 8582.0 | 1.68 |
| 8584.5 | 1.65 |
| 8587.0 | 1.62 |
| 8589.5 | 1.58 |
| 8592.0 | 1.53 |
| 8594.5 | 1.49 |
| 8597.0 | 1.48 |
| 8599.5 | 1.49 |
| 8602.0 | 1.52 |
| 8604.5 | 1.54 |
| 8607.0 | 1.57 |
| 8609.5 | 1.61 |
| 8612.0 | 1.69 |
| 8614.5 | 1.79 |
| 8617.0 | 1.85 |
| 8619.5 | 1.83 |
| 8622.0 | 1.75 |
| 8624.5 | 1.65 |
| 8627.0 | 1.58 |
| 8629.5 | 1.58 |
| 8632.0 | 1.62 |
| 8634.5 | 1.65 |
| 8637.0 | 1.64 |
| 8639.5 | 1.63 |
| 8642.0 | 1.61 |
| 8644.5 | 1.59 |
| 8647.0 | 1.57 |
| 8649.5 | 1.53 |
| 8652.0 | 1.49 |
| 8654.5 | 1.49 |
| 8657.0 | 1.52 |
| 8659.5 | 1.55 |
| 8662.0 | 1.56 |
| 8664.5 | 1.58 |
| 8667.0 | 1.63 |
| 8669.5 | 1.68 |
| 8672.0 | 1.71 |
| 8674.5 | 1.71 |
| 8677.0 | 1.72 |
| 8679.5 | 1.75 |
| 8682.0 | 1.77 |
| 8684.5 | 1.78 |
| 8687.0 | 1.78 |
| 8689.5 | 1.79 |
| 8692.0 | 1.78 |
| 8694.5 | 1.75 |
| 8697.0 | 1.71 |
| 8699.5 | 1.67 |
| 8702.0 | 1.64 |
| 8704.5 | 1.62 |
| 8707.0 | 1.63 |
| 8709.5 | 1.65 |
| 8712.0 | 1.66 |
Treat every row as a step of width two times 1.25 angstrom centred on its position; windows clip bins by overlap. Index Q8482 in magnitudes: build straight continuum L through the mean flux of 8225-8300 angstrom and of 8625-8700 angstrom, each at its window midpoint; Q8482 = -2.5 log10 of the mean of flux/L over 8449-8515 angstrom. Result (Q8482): 0.13 mag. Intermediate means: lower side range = 1.66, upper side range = 1.65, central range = 1.47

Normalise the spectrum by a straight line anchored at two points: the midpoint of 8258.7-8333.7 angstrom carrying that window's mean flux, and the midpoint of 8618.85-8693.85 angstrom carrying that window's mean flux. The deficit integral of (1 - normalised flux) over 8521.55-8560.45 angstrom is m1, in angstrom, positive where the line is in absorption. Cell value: 2.0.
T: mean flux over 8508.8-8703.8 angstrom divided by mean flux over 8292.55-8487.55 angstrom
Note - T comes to 1.01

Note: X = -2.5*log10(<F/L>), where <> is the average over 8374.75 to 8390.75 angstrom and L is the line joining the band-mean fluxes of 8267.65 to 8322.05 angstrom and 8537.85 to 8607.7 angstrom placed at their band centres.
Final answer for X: -0.16 mag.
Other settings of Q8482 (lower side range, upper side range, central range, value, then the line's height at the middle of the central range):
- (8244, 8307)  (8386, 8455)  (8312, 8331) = 0.11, 1.66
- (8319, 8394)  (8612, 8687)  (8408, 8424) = -0.14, 1.65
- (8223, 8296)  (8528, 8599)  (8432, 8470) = 0.07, 1.61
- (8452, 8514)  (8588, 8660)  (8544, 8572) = -0.05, 1.54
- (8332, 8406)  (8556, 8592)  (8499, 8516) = 0.07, 1.64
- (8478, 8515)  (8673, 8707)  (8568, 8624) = -0.02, 1.6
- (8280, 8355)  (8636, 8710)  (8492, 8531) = 0.08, 1.62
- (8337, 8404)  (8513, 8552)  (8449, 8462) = -0.04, 1.59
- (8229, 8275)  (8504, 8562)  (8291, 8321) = 0.06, 1.63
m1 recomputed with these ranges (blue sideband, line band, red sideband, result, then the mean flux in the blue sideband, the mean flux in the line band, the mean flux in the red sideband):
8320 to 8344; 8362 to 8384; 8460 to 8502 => -1.95 angstrom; 1.61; 1.69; 1.4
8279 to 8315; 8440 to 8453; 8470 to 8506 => -0.95 angstrom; 1.61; 1.58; 1.43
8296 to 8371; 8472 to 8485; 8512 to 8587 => 1.24 angstrom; 1.56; 1.42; 1.58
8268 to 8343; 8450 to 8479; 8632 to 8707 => 2.71 angstrom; 1.6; 1.47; 1.65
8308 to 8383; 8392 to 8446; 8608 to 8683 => -2.25 angstrom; 1.59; 1.67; 1.64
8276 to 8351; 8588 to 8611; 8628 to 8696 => 1.40 angstrom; 1.59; 1.54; 1.65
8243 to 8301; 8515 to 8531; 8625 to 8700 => 1.41 angstrom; 1.67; 1.51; 1.65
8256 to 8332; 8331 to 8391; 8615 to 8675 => -2.30 angstrom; 1.6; 1.66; 1.63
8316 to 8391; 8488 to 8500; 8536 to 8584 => 1.45 angstrom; 1.64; 1.43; 1.61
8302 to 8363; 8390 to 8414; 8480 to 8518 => -2.18 angstrom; 1.55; 1.66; 1.48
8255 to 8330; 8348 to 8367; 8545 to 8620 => 0.27 angstrom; 1.6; 1.58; 1.62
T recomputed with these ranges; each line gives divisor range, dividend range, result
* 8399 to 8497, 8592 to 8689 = 1.04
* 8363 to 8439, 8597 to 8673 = 0.94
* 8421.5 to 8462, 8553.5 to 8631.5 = 1.01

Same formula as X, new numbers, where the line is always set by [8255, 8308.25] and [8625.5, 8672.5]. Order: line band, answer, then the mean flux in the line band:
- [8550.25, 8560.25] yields 0.00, 1.6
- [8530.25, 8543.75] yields 0.05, 1.53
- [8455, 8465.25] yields 0.05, 1.54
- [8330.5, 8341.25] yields -0.02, 1.67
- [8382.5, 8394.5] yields -0.14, 1.84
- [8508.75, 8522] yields 0.05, 1.54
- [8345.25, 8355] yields 0.06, 1.54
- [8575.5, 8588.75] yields -0.04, 1.66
